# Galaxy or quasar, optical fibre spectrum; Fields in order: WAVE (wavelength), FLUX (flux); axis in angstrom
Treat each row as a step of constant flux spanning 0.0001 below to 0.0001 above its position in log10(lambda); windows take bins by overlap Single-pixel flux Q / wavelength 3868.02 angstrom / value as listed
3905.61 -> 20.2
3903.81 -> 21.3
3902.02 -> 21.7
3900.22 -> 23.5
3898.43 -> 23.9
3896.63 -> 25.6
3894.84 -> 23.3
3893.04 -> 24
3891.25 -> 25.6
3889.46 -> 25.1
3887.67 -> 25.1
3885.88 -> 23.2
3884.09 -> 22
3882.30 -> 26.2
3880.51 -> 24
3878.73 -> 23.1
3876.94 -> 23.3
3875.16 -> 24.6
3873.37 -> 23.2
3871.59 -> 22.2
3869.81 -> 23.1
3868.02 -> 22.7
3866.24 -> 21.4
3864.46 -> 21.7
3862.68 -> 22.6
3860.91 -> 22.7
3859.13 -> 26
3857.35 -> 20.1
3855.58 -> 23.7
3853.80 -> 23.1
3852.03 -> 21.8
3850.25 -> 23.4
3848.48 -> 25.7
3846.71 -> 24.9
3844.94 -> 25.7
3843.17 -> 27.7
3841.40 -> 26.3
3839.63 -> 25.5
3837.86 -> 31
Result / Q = 22.7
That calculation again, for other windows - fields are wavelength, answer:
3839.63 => 25.5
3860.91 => 22.7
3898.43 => 23.9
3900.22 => 23.5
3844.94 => 25.7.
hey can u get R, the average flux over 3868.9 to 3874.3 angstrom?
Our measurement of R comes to 22.8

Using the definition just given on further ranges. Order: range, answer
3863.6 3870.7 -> 22.2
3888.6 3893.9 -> 24.9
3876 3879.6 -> 23.2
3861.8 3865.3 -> 22.2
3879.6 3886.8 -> 23.9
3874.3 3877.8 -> 24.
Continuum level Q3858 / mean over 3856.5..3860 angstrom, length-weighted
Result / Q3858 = 23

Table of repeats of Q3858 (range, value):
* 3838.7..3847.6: 26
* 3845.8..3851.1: 24.7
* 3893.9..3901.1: 24.1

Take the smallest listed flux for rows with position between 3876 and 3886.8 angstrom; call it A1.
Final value 22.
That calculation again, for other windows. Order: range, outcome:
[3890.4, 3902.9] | 21.7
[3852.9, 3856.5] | 23.1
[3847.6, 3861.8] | 20.1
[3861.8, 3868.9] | 21.4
